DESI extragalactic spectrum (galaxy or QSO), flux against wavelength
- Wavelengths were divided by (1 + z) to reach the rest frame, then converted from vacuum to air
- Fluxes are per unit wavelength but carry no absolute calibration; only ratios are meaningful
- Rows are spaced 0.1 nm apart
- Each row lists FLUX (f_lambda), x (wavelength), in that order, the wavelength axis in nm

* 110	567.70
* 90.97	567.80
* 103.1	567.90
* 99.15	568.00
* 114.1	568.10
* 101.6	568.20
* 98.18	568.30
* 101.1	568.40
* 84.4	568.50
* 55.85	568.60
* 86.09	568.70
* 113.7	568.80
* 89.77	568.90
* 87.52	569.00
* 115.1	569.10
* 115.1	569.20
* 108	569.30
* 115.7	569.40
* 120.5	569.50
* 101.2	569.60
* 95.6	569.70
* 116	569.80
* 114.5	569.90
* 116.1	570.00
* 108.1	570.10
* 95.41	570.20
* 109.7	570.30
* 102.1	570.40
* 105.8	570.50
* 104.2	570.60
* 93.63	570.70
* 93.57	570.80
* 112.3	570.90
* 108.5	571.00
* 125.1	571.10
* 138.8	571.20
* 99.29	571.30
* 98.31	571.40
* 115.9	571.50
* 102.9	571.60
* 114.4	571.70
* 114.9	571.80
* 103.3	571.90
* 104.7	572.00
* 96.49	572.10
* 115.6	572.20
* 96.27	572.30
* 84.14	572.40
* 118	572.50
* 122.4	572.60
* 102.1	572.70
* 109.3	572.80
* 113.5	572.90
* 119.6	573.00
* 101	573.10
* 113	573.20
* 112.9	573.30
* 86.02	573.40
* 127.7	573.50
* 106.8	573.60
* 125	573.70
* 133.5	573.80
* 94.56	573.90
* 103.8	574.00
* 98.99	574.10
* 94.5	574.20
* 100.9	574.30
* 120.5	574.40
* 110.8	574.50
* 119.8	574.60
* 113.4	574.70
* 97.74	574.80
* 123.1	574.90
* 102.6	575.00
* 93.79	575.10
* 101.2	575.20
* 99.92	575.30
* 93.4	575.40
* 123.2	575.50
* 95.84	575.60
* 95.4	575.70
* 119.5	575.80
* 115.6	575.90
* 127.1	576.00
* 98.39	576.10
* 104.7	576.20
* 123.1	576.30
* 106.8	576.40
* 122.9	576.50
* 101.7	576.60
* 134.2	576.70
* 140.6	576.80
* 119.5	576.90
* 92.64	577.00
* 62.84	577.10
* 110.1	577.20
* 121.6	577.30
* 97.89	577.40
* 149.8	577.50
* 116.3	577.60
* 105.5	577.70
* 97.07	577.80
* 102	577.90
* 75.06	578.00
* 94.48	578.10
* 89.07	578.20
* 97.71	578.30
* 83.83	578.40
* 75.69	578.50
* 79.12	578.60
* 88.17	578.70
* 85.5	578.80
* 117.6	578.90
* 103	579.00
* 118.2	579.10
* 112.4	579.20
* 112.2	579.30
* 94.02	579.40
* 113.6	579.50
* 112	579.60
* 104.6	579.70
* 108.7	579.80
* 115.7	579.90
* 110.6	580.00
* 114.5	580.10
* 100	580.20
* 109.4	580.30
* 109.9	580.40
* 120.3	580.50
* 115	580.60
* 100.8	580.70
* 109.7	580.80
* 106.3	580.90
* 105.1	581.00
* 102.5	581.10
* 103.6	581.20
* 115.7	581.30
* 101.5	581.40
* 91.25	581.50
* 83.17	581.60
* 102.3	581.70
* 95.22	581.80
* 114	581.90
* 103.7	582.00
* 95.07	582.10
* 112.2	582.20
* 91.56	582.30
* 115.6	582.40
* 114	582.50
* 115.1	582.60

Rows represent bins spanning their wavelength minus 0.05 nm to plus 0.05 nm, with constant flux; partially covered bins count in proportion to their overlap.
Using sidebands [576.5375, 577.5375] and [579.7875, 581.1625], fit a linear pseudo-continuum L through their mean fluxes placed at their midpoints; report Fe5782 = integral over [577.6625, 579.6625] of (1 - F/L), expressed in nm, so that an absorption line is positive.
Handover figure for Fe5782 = 0.238 nm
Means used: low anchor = 113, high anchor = 109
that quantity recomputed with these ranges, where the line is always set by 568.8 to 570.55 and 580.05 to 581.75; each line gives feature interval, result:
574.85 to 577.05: -0.095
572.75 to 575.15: -0.065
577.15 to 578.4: 0.023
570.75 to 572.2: -0.036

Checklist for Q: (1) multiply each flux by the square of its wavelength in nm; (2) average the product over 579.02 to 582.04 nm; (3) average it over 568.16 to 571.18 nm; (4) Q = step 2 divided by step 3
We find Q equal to 1.1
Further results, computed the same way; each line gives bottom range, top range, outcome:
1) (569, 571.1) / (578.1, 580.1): 0.97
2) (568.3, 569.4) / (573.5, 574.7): 1.17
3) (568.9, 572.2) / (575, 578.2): 1.02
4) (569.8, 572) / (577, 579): 0.92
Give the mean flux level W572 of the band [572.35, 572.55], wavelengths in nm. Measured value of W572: 101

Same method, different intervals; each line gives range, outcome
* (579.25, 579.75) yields 107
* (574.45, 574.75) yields 115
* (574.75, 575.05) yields 108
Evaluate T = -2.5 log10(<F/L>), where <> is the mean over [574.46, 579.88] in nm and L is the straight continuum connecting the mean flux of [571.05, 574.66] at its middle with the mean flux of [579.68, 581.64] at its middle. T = 0.02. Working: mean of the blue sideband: 110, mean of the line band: 106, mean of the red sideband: 107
